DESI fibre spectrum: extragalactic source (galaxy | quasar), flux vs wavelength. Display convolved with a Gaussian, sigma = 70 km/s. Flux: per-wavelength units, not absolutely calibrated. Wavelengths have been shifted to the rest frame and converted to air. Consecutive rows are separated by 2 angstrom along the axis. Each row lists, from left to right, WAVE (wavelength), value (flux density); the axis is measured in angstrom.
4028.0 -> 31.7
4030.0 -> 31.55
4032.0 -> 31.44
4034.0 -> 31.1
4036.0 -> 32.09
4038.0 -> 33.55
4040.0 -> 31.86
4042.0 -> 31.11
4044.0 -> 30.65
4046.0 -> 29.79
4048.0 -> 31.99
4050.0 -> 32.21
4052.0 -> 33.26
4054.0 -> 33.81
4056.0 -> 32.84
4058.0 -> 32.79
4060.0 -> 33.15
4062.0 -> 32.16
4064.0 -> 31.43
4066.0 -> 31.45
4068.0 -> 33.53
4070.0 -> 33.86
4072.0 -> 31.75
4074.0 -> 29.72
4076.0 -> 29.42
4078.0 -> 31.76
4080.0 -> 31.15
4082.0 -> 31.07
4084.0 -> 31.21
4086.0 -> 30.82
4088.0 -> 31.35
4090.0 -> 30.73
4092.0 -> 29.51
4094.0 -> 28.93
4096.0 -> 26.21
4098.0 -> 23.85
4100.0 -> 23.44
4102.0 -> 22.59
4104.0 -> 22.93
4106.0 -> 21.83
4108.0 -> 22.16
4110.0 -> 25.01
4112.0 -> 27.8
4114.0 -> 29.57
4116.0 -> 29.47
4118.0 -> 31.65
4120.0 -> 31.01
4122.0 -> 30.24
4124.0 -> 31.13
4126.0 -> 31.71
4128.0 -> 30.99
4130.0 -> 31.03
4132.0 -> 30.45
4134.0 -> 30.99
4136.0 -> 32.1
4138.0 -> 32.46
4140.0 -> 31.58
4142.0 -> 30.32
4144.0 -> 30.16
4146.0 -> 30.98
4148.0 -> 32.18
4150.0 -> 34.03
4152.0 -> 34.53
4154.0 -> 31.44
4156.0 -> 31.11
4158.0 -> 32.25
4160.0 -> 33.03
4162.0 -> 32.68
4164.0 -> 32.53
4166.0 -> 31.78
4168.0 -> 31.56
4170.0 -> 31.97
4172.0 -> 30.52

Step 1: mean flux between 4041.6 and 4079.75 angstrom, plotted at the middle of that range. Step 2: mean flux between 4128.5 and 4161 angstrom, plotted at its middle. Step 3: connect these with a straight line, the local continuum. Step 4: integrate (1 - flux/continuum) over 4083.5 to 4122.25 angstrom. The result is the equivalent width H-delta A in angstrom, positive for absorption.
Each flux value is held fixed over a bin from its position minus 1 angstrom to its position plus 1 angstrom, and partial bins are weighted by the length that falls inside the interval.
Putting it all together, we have 5.4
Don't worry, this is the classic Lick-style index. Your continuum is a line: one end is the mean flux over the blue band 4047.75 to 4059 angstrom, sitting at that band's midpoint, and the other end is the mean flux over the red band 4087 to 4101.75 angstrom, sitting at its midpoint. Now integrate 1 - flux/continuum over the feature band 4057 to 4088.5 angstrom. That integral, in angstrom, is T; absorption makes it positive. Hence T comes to -1.4 angstrom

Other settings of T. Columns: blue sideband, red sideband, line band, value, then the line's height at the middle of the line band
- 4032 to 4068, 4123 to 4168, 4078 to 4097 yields 1.1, 32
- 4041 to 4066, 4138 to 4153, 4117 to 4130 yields 0.4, 32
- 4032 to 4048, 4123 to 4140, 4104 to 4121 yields 2.3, 31.4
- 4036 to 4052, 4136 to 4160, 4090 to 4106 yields 3.2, 31.9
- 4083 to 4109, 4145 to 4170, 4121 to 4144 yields -0.9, 30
